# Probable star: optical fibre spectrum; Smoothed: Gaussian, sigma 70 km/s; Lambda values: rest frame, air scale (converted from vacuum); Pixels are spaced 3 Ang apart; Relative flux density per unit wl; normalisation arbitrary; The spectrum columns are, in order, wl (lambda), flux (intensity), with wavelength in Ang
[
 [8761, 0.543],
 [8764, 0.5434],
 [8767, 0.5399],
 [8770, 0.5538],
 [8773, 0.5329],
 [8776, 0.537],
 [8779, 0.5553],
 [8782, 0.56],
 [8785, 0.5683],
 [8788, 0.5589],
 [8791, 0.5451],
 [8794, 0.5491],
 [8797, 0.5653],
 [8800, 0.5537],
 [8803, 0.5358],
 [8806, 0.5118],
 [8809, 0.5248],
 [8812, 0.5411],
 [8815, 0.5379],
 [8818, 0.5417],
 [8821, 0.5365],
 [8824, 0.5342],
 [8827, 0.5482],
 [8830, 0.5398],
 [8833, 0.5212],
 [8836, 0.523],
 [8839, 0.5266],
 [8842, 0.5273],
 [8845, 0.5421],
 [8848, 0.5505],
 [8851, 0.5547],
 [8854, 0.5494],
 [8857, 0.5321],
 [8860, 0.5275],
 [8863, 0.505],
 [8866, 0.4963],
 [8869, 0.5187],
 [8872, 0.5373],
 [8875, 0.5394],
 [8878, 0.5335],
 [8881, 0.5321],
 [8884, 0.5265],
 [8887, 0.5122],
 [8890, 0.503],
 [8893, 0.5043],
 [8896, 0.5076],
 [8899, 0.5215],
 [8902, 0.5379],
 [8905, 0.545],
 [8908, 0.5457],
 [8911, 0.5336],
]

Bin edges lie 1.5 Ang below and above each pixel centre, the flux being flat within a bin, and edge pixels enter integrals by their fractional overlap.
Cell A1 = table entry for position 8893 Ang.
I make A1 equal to 0.5043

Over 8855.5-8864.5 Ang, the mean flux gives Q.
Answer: 0.522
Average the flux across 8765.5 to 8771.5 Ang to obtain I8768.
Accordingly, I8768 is 0.547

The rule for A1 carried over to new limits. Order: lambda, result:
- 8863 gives 0.505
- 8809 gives 0.5248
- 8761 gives 0.543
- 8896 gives 0.5076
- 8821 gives 0.5365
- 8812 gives 0.5411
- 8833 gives 0.5212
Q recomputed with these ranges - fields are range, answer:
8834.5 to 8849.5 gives 0.534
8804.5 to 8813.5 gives 0.526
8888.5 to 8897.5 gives 0.505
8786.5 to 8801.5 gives 0.554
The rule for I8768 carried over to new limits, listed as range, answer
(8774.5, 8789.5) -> 0.556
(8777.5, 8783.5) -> 0.558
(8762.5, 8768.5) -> 0.542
